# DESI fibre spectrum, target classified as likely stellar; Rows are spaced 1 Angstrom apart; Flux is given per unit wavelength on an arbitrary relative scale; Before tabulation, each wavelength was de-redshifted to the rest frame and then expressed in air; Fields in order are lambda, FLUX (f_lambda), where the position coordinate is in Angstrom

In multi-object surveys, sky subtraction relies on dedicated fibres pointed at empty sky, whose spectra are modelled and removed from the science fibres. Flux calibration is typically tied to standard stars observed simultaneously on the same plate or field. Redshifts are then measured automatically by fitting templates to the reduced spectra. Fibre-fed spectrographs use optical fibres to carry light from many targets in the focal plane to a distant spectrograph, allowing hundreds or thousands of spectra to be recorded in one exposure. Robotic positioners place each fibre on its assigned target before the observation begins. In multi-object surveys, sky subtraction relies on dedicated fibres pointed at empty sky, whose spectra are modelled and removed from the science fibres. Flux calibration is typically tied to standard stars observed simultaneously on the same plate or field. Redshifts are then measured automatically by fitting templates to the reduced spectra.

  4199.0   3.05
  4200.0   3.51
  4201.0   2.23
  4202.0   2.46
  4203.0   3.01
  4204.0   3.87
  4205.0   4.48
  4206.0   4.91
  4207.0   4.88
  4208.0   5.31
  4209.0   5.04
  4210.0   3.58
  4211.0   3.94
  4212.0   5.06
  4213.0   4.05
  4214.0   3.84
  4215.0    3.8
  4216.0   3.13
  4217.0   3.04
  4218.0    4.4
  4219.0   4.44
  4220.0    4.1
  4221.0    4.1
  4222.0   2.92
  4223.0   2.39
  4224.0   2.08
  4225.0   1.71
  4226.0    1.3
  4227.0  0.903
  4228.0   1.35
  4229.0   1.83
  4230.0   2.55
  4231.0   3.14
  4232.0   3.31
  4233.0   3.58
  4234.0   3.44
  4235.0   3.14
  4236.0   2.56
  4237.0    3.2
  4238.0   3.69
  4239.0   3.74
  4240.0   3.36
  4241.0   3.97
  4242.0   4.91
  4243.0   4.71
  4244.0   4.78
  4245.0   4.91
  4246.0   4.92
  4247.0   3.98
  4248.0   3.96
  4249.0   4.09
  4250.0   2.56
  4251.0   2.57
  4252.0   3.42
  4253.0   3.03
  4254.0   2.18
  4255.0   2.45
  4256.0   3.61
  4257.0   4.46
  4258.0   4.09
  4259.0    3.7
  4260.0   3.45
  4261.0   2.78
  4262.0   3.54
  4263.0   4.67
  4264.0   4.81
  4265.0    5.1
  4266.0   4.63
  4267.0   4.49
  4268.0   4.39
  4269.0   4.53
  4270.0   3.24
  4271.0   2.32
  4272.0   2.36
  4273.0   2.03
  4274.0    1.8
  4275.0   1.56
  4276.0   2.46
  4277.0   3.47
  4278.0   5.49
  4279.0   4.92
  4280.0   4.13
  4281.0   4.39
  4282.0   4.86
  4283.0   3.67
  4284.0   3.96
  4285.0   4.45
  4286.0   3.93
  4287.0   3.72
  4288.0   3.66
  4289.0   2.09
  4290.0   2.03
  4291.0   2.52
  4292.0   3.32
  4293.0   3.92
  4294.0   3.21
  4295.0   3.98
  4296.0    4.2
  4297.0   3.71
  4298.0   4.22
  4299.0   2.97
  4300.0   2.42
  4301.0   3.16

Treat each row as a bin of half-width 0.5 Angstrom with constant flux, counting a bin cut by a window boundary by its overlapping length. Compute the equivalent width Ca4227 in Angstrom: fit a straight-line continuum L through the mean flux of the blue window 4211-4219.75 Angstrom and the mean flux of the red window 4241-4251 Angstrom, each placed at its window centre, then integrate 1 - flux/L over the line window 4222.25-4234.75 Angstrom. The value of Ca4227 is 5.4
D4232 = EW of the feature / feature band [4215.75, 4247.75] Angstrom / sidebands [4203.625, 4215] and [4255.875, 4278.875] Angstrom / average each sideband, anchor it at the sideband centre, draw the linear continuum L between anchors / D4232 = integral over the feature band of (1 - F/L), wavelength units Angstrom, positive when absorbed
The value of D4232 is 6.18 Angstrom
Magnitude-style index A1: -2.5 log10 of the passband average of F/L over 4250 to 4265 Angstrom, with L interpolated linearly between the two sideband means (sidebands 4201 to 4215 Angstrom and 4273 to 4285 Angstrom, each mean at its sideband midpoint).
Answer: 0.08 mag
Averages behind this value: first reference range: 4.1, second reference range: 3.66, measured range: 3.51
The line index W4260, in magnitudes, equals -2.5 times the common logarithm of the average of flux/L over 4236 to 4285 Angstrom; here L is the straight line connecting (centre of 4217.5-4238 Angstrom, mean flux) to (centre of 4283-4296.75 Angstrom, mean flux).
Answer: -0.18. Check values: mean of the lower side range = 2.84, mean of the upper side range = 3.47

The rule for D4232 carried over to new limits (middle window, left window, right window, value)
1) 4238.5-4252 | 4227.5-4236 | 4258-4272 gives -3.3 Angstrom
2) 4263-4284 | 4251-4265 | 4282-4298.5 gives -1.1 Angstrom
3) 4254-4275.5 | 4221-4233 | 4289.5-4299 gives -4.3 Angstrom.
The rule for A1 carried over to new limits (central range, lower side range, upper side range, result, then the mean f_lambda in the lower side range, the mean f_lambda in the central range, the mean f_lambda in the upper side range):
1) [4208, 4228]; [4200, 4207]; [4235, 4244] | 0.094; 3.59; 3.36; 3.79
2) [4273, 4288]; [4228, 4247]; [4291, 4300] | -0.043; 3.6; 3.71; 3.56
